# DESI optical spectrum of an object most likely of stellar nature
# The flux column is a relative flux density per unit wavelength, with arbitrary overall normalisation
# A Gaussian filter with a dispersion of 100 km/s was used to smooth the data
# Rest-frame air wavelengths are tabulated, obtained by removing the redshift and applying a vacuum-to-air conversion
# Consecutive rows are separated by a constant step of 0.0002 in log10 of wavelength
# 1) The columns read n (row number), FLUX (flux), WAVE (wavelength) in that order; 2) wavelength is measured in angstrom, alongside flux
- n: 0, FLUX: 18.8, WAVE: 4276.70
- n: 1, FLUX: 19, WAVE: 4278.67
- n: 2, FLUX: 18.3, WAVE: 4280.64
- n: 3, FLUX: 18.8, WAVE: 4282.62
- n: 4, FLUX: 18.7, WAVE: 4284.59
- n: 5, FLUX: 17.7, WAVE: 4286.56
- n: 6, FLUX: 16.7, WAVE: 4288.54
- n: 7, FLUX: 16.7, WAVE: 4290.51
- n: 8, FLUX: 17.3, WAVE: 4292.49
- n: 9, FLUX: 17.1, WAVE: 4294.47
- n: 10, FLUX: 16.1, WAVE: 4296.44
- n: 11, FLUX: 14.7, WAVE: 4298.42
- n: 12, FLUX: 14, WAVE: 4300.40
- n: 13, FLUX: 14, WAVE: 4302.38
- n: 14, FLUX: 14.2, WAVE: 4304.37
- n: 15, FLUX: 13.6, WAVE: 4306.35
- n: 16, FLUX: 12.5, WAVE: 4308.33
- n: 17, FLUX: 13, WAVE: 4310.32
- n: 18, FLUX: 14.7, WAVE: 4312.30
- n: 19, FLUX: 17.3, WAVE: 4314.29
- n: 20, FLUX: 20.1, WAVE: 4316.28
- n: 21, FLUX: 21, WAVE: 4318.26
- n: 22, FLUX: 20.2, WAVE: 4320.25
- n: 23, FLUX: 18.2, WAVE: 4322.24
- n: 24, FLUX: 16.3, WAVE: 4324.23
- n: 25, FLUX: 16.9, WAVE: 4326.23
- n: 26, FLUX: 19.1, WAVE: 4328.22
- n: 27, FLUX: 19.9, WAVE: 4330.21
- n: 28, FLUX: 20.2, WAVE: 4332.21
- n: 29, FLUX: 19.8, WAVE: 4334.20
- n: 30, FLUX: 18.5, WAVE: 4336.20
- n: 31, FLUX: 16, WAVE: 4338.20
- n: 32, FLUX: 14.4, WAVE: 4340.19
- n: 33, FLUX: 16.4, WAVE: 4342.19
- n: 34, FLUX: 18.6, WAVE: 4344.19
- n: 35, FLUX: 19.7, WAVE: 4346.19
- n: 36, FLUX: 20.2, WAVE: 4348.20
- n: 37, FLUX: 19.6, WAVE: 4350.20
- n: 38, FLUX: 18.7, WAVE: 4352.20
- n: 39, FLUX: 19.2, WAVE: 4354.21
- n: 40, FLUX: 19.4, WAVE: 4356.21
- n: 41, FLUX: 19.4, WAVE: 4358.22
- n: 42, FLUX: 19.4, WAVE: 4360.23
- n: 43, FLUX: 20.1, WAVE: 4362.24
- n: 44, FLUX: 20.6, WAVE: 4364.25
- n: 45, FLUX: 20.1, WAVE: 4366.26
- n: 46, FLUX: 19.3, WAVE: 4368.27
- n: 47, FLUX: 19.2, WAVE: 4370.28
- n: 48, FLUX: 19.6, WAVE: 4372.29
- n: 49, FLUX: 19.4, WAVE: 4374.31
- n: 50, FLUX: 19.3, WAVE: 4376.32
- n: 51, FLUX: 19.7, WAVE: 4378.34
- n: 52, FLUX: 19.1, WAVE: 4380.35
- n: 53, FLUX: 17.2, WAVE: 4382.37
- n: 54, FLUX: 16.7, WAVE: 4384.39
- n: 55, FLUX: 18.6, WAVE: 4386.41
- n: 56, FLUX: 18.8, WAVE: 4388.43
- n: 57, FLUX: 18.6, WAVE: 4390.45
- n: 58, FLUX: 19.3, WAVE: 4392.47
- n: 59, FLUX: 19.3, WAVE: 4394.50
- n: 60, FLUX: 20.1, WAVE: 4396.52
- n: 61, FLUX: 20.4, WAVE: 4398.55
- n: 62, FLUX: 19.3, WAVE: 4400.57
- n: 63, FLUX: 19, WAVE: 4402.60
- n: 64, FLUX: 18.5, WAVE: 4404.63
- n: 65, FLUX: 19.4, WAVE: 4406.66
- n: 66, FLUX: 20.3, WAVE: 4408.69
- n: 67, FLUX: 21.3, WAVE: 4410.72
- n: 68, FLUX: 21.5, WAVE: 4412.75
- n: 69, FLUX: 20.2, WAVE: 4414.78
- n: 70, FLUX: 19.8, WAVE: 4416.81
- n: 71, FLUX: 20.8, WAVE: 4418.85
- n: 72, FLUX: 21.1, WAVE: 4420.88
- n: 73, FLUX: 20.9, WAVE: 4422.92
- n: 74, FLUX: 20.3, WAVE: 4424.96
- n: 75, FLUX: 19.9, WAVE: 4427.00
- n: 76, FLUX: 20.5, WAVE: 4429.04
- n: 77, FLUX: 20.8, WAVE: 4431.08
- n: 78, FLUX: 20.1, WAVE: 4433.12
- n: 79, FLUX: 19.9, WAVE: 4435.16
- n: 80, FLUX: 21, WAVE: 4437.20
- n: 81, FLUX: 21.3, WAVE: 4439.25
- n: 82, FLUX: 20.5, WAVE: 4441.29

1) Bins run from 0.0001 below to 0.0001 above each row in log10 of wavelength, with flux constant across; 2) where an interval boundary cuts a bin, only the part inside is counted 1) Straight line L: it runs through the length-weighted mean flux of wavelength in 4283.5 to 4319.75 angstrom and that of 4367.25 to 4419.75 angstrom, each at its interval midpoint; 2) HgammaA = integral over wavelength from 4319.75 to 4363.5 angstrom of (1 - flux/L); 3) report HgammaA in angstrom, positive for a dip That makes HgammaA -2.68 angstrom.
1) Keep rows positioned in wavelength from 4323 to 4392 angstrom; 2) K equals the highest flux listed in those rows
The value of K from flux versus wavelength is 20.6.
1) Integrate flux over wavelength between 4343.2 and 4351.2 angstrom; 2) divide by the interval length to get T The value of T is 19.5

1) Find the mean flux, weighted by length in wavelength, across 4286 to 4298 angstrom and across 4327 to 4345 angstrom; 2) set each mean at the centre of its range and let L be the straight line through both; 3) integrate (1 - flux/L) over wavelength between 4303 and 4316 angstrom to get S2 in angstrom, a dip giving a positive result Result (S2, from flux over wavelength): 2.1 angstrom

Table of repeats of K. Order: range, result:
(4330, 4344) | 20.2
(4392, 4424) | 21.5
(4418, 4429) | 21.1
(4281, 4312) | 18.8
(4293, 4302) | 17.1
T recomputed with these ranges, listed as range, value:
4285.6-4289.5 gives 17.2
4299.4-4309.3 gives 13.7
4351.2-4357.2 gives 19.1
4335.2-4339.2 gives 17.3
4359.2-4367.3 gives 20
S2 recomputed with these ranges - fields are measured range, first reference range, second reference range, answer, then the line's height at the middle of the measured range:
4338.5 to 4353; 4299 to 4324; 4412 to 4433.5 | -0.6 angstrom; 17.4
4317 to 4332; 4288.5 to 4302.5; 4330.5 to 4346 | -1.4 angstrom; 17.3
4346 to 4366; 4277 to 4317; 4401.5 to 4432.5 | -1.6 angstrom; 18.2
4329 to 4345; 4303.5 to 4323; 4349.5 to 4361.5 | 0.0 angstrom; 18.1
